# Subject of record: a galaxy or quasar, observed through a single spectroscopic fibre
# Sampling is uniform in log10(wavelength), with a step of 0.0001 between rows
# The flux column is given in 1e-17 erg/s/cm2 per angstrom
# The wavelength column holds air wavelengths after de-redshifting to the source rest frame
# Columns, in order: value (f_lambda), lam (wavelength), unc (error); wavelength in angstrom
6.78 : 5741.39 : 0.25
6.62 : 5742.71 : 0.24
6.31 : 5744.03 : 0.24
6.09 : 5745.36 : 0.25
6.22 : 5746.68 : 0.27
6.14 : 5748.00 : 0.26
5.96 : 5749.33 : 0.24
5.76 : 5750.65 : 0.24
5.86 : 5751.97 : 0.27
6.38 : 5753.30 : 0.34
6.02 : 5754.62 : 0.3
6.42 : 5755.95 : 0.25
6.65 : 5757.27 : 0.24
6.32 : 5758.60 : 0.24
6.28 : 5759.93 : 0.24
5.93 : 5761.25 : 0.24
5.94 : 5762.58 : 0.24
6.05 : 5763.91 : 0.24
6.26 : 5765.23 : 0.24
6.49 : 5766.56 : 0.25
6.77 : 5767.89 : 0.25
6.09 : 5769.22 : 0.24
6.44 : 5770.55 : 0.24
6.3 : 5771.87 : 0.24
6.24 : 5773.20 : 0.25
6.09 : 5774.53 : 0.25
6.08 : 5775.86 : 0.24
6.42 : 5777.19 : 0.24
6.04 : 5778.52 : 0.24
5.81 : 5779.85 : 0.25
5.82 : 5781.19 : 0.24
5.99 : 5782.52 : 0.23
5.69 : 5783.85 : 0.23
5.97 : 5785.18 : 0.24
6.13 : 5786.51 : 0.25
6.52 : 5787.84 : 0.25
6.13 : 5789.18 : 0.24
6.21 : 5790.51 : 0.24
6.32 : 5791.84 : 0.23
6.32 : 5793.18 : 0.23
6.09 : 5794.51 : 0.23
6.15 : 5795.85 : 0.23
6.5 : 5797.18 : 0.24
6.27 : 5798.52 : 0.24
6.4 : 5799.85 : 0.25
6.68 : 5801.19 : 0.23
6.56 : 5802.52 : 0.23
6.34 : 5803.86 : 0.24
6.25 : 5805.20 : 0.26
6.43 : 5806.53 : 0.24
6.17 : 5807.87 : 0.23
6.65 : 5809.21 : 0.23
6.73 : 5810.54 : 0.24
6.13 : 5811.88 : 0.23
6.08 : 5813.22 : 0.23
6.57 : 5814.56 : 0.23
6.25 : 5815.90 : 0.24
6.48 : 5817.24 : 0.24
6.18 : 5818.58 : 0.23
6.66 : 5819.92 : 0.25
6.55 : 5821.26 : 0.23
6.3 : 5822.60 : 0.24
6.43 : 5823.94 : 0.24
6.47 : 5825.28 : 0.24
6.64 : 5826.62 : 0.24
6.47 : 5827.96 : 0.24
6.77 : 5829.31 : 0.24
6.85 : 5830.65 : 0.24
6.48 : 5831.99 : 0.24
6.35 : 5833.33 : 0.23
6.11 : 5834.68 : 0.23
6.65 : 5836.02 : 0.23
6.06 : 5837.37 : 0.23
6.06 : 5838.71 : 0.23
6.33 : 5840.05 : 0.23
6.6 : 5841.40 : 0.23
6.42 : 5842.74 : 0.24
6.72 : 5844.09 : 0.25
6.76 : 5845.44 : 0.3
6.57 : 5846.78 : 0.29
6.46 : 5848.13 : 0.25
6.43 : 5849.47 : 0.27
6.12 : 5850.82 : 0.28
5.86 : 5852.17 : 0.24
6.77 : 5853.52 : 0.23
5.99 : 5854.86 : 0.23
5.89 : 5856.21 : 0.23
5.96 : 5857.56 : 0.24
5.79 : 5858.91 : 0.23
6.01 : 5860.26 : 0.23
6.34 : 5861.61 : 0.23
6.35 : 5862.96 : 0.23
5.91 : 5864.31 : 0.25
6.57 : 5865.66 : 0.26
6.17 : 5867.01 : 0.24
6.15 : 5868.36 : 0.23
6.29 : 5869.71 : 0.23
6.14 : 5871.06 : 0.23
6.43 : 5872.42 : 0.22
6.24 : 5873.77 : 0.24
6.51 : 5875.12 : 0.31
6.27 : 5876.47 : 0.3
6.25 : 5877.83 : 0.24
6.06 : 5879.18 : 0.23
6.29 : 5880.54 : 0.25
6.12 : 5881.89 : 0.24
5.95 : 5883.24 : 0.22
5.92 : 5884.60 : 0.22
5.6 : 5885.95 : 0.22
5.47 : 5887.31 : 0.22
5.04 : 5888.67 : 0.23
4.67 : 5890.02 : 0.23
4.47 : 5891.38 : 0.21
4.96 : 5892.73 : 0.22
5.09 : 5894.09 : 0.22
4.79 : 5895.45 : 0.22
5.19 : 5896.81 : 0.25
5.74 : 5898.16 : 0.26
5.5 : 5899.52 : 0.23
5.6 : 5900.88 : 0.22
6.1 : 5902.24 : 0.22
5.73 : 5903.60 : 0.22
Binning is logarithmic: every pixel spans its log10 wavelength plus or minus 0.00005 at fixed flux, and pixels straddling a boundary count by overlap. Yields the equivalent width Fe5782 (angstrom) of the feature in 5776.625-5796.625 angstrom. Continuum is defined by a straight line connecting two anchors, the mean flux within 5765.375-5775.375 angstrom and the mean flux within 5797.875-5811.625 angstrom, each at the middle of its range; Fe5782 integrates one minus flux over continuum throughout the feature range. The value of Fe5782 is 0.9 angstrom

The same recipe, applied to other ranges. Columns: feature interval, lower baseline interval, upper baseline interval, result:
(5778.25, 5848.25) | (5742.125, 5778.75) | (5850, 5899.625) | -3.4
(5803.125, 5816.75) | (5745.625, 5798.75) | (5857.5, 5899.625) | -0.7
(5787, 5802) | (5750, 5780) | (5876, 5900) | -0.7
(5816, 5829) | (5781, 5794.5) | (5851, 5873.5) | -0.7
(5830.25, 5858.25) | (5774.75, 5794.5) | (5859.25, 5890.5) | -1.3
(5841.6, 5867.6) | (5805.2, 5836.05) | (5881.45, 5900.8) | -1.6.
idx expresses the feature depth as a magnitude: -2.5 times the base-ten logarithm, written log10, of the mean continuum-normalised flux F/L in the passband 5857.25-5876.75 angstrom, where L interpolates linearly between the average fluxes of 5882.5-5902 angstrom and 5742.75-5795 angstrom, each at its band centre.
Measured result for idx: -0.14 mag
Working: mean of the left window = 6.17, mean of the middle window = 6.21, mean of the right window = 5.31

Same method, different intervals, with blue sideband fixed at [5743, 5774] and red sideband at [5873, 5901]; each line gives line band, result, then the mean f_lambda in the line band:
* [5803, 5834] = -0.09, 6.45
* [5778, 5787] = 0.03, 5.91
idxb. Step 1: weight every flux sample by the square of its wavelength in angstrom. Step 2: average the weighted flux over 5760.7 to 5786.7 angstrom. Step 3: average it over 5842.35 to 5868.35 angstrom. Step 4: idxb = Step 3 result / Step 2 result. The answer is 1.1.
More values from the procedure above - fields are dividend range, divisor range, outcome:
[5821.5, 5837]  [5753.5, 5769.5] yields 1.06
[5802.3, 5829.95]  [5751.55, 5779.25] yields 1.05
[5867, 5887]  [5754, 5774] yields 1.02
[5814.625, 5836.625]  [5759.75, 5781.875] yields 1.07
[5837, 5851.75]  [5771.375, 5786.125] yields 1.09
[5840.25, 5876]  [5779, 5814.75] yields 1.03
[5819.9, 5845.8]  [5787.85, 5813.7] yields 1.03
